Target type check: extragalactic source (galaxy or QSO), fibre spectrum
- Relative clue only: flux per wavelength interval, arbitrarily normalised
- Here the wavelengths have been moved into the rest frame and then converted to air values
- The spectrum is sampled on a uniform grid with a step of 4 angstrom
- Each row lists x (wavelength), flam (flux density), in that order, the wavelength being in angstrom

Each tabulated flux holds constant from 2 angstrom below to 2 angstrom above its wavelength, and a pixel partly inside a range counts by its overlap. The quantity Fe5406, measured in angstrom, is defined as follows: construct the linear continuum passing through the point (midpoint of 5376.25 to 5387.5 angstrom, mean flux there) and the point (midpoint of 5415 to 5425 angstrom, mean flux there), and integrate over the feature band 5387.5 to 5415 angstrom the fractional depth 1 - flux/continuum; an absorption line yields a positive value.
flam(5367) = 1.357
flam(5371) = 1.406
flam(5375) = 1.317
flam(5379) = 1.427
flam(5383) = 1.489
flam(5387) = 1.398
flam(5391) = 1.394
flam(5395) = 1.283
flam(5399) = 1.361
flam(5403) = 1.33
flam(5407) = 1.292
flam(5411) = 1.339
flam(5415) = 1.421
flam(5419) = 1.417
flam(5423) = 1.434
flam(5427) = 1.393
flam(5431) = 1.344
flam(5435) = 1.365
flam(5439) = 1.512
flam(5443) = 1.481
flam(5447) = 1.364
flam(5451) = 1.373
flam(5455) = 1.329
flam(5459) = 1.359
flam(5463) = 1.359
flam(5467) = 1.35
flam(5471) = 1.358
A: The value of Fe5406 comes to 1.7 angstrom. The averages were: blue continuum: 1.44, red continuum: 1.42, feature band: 1.34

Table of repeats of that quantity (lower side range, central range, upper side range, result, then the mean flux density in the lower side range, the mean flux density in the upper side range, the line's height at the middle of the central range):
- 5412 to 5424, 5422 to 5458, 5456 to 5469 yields -0.31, 1.42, 1.35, 1.39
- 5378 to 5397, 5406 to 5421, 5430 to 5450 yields 0.36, 1.4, 1.41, 1.41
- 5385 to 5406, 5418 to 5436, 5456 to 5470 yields -0.51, 1.35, 1.35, 1.35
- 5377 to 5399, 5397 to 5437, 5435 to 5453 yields 1.16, 1.39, 1.43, 1.41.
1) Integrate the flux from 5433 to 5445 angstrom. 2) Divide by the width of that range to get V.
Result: 1.45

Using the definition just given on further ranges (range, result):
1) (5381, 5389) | 1.44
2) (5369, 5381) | 1.38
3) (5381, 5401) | 1.39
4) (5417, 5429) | 1.41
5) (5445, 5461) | 1.36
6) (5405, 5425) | 1.38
